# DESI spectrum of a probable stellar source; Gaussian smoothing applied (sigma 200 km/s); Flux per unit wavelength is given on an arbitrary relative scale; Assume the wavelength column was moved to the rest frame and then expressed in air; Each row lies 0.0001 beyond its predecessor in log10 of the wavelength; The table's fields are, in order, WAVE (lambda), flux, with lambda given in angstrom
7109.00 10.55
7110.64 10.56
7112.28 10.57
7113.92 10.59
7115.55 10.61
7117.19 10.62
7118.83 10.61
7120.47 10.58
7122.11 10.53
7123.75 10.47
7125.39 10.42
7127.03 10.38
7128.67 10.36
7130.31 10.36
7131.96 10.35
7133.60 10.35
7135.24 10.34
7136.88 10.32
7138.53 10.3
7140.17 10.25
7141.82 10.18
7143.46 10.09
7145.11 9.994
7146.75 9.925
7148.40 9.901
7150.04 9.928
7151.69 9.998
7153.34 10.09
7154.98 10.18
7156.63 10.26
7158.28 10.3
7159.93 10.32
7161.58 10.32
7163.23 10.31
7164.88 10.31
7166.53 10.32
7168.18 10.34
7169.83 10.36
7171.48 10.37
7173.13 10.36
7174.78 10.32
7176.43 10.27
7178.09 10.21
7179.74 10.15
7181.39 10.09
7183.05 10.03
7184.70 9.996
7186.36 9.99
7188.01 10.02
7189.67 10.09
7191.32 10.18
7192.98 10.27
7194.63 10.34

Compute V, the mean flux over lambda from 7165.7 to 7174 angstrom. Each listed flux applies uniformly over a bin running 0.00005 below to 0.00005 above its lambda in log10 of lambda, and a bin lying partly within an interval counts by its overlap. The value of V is 10.4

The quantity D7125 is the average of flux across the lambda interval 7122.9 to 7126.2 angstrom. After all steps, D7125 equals 10.4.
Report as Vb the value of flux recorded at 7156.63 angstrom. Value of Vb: 10.26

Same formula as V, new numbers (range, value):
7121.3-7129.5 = 10.4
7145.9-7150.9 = 9.93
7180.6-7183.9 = 10.1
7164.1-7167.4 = 10.3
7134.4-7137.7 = 10.3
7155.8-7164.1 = 10.3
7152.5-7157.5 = 10.2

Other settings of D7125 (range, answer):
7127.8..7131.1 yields 10.4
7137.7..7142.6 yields 10.2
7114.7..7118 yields 10.6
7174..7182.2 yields 10.2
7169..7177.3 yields 10.3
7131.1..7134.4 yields 10.3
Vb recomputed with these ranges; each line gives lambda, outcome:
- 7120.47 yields 10.58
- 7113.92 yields 10.59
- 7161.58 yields 10.32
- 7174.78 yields 10.32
